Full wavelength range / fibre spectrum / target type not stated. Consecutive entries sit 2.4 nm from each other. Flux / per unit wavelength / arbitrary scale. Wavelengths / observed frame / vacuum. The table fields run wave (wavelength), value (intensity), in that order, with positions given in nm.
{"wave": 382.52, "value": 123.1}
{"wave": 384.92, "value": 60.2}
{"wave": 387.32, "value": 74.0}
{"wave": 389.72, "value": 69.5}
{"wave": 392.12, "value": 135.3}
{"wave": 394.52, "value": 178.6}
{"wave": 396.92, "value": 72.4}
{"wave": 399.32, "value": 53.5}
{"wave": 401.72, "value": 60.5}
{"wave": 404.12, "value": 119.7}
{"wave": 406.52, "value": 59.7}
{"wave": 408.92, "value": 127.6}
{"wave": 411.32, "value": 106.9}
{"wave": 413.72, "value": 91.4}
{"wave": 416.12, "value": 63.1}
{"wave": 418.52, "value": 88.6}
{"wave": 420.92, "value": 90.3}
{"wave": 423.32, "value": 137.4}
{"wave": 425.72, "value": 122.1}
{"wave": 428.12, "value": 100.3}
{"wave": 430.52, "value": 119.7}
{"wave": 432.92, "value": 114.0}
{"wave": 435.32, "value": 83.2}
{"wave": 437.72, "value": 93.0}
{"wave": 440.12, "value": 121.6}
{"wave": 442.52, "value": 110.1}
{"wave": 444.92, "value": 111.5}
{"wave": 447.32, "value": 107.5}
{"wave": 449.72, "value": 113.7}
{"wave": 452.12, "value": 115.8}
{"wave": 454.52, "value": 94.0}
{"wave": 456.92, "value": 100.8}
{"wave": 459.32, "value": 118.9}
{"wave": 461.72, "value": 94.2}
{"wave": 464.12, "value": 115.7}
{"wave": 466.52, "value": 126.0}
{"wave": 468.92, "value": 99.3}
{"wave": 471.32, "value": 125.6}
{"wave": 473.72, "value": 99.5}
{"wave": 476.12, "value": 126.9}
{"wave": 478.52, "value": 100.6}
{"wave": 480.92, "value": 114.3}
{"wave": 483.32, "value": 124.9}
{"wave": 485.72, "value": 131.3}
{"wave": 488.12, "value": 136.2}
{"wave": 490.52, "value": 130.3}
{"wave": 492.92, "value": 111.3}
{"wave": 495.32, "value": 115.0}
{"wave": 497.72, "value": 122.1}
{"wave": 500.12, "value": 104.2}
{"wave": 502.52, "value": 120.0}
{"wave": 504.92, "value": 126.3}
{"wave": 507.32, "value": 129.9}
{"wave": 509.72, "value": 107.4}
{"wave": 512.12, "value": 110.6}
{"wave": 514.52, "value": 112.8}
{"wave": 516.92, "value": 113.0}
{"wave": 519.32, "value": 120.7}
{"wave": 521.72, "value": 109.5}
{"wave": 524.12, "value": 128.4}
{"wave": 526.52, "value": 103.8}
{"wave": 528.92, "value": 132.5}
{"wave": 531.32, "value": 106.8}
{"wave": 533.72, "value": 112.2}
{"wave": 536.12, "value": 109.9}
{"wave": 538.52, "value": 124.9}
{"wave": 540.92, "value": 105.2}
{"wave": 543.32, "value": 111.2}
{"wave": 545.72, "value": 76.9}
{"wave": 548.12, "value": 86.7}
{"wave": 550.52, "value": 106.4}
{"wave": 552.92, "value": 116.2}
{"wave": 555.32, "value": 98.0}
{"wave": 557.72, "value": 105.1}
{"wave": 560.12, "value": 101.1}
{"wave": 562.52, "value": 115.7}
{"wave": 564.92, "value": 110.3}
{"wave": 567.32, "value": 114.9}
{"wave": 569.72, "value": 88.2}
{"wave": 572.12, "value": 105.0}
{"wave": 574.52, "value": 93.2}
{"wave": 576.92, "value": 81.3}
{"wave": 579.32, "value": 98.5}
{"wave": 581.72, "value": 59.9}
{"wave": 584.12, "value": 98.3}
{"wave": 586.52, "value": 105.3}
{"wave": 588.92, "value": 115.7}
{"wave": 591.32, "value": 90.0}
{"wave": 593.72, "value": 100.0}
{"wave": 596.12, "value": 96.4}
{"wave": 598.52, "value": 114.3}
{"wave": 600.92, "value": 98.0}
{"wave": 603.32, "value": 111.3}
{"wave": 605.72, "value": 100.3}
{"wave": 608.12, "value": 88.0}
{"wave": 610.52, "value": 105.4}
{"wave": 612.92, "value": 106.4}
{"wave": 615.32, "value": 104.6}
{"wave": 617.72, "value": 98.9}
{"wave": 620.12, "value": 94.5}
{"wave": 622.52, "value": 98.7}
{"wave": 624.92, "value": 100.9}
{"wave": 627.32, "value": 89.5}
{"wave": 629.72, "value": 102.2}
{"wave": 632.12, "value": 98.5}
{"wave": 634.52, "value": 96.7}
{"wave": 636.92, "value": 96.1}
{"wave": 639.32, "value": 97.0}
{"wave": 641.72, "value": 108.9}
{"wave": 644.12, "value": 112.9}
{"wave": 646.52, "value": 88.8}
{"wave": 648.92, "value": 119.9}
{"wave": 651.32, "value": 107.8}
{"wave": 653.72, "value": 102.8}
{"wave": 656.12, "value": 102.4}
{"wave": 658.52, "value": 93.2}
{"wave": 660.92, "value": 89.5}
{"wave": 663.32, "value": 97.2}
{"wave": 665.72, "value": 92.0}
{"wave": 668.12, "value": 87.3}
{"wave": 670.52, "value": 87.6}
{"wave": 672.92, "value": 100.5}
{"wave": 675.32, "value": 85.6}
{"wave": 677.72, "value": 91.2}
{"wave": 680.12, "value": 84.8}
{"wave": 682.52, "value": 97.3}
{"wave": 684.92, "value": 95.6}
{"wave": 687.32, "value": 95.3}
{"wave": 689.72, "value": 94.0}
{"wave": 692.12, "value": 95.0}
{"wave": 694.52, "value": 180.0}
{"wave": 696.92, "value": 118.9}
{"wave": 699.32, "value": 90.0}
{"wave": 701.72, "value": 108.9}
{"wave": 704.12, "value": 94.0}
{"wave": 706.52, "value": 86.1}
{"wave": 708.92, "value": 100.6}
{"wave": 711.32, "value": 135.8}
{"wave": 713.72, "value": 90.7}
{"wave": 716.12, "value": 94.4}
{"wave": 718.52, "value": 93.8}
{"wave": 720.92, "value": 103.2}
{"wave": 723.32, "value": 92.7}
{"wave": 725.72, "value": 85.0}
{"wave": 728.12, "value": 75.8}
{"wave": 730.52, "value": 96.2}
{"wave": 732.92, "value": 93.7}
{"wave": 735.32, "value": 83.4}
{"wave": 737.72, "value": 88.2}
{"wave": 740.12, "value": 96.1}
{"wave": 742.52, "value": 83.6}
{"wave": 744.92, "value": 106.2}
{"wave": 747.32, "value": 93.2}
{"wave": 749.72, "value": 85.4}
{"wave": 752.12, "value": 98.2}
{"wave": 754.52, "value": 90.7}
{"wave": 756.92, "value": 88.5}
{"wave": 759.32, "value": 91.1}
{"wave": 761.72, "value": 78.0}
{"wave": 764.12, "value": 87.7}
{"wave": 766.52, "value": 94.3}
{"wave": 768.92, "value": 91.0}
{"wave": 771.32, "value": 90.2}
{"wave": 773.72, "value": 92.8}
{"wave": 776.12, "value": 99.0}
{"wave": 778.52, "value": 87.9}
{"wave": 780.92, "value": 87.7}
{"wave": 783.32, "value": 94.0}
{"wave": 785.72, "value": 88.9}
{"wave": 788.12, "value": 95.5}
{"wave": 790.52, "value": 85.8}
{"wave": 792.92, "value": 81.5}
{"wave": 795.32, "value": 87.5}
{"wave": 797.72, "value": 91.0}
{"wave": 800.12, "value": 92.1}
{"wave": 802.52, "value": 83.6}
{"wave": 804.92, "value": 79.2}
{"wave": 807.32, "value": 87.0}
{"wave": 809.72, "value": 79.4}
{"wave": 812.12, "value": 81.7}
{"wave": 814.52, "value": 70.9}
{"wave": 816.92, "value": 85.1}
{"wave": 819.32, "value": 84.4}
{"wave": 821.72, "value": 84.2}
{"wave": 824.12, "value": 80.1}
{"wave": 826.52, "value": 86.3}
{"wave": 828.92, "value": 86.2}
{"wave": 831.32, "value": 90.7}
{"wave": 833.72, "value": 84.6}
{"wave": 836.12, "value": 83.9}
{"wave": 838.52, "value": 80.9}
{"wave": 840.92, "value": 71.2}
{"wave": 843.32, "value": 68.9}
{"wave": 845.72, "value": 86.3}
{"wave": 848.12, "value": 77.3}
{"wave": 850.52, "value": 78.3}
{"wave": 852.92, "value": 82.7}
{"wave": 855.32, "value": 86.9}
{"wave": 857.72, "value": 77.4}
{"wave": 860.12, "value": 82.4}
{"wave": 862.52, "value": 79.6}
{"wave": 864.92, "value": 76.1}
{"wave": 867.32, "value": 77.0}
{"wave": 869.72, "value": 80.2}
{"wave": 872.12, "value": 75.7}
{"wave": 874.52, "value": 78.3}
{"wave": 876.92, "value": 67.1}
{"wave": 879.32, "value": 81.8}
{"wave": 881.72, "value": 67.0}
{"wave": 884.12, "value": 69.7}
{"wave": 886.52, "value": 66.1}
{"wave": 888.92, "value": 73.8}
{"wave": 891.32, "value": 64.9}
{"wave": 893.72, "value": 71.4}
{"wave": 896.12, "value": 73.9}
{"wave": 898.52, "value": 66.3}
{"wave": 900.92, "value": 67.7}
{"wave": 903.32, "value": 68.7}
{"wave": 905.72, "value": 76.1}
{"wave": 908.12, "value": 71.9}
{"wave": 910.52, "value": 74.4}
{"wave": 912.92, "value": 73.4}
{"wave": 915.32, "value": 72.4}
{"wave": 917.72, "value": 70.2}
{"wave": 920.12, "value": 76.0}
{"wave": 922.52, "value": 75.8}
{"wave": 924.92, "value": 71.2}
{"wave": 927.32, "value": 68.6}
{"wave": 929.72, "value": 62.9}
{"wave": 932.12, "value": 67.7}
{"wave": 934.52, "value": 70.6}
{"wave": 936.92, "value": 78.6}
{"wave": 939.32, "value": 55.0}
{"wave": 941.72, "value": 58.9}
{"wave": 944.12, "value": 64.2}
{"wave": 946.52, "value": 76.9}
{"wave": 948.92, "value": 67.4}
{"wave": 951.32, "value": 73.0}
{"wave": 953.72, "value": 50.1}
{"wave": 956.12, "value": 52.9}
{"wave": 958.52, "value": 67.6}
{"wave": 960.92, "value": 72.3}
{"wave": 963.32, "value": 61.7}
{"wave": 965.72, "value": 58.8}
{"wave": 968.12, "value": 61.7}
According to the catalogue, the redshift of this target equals 0.06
